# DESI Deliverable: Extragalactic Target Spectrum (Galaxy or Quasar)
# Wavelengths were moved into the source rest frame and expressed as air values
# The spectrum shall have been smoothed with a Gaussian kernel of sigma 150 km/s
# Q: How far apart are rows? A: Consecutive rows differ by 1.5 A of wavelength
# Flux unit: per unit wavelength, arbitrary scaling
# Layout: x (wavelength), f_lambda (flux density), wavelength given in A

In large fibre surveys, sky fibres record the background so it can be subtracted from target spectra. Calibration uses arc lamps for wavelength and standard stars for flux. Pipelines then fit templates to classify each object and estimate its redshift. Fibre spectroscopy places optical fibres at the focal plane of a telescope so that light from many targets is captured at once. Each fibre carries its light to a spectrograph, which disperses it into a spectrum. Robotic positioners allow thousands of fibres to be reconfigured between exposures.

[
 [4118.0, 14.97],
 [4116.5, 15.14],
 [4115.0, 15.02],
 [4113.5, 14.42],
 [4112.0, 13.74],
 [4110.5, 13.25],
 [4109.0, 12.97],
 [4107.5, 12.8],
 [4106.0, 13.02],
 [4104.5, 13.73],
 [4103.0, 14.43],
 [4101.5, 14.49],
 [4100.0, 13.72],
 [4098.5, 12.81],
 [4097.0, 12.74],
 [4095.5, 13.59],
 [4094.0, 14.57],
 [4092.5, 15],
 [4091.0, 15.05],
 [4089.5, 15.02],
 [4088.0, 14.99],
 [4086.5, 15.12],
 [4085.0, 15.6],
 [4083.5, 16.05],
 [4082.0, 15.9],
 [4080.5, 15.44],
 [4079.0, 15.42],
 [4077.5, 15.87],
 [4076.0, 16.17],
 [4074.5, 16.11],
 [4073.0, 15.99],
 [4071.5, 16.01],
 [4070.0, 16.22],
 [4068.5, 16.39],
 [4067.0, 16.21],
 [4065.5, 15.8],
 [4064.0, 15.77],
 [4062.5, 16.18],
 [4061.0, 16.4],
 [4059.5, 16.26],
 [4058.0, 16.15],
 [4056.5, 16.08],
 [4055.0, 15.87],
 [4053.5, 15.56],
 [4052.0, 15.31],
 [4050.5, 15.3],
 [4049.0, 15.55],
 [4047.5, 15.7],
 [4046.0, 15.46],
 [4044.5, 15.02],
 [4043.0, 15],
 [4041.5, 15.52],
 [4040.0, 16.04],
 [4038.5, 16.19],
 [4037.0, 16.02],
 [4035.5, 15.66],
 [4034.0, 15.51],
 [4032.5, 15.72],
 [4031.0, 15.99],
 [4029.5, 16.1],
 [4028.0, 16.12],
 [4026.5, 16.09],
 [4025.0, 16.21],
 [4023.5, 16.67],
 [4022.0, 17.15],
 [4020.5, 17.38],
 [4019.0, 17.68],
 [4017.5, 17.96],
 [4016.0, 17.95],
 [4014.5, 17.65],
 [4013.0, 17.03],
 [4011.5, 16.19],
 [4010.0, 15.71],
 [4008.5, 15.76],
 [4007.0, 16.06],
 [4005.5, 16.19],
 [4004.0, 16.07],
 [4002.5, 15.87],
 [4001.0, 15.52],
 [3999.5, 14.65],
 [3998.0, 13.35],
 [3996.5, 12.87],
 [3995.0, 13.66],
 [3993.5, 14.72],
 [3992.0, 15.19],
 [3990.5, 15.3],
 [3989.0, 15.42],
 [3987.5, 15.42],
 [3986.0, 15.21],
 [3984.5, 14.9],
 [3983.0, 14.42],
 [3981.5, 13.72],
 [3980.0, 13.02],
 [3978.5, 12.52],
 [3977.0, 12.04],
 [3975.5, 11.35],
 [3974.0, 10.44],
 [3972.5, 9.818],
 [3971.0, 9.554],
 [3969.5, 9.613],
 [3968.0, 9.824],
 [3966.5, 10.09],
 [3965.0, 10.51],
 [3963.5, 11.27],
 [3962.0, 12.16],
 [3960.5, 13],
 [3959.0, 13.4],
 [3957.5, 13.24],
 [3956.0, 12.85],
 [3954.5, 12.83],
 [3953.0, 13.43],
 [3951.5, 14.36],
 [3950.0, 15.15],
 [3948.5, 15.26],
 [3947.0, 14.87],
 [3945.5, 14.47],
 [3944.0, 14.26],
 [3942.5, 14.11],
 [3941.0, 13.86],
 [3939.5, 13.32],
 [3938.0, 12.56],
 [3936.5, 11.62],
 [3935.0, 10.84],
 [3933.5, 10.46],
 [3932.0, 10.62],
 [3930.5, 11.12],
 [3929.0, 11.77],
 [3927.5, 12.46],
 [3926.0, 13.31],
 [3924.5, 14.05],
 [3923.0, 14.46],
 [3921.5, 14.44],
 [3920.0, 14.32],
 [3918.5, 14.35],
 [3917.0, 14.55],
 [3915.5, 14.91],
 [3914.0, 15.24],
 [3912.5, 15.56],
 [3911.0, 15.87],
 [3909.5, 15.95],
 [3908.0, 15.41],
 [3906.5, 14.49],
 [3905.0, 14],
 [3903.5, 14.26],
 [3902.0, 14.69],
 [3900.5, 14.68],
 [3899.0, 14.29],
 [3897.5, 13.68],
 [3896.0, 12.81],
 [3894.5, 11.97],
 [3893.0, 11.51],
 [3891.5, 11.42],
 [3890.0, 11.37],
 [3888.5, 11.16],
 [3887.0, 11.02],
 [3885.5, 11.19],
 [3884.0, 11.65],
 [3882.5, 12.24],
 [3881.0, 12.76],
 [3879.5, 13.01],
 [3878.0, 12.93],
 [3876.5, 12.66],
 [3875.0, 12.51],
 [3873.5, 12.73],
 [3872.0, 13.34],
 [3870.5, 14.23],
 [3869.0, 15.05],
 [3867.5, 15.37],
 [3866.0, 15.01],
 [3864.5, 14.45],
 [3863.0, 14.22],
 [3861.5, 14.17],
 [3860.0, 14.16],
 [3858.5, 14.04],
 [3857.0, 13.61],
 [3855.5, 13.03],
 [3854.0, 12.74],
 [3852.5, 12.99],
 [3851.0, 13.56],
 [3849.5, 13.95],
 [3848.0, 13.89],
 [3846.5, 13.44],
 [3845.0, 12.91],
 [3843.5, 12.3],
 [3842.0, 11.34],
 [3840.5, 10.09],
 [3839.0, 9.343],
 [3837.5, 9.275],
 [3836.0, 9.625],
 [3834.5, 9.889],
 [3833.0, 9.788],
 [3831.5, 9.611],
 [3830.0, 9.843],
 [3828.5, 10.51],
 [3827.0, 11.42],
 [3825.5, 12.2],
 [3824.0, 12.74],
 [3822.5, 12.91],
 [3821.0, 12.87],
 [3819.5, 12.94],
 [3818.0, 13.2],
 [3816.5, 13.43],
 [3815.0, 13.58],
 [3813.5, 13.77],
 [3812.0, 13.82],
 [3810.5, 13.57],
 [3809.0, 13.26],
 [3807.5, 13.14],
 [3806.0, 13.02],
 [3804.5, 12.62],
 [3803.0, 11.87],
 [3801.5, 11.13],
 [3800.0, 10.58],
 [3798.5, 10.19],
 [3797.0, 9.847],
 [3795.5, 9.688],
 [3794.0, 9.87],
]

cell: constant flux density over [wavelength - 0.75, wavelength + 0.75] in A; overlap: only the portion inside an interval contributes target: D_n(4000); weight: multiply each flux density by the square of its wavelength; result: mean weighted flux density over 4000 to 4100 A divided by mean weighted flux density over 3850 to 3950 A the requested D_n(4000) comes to 1.3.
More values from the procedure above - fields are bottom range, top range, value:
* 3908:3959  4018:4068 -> 1.24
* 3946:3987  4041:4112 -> 1.27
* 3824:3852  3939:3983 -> 1.18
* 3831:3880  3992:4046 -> 1.36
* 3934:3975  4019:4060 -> 1.34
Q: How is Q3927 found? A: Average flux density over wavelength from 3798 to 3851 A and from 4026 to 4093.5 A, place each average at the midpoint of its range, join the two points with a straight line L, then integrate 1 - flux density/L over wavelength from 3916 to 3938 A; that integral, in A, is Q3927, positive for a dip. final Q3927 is 1.4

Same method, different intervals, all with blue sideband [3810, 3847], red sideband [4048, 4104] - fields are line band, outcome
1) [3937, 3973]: 2.42 A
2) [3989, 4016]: -2.20 A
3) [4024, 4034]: -0.90 A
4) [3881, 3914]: -1.42 A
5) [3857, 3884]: -2.79 A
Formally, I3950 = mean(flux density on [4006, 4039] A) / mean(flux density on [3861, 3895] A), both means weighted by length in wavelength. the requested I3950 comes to 1.28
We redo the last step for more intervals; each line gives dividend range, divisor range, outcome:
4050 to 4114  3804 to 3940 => 1.17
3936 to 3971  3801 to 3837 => 1.06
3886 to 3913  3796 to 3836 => 1.13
